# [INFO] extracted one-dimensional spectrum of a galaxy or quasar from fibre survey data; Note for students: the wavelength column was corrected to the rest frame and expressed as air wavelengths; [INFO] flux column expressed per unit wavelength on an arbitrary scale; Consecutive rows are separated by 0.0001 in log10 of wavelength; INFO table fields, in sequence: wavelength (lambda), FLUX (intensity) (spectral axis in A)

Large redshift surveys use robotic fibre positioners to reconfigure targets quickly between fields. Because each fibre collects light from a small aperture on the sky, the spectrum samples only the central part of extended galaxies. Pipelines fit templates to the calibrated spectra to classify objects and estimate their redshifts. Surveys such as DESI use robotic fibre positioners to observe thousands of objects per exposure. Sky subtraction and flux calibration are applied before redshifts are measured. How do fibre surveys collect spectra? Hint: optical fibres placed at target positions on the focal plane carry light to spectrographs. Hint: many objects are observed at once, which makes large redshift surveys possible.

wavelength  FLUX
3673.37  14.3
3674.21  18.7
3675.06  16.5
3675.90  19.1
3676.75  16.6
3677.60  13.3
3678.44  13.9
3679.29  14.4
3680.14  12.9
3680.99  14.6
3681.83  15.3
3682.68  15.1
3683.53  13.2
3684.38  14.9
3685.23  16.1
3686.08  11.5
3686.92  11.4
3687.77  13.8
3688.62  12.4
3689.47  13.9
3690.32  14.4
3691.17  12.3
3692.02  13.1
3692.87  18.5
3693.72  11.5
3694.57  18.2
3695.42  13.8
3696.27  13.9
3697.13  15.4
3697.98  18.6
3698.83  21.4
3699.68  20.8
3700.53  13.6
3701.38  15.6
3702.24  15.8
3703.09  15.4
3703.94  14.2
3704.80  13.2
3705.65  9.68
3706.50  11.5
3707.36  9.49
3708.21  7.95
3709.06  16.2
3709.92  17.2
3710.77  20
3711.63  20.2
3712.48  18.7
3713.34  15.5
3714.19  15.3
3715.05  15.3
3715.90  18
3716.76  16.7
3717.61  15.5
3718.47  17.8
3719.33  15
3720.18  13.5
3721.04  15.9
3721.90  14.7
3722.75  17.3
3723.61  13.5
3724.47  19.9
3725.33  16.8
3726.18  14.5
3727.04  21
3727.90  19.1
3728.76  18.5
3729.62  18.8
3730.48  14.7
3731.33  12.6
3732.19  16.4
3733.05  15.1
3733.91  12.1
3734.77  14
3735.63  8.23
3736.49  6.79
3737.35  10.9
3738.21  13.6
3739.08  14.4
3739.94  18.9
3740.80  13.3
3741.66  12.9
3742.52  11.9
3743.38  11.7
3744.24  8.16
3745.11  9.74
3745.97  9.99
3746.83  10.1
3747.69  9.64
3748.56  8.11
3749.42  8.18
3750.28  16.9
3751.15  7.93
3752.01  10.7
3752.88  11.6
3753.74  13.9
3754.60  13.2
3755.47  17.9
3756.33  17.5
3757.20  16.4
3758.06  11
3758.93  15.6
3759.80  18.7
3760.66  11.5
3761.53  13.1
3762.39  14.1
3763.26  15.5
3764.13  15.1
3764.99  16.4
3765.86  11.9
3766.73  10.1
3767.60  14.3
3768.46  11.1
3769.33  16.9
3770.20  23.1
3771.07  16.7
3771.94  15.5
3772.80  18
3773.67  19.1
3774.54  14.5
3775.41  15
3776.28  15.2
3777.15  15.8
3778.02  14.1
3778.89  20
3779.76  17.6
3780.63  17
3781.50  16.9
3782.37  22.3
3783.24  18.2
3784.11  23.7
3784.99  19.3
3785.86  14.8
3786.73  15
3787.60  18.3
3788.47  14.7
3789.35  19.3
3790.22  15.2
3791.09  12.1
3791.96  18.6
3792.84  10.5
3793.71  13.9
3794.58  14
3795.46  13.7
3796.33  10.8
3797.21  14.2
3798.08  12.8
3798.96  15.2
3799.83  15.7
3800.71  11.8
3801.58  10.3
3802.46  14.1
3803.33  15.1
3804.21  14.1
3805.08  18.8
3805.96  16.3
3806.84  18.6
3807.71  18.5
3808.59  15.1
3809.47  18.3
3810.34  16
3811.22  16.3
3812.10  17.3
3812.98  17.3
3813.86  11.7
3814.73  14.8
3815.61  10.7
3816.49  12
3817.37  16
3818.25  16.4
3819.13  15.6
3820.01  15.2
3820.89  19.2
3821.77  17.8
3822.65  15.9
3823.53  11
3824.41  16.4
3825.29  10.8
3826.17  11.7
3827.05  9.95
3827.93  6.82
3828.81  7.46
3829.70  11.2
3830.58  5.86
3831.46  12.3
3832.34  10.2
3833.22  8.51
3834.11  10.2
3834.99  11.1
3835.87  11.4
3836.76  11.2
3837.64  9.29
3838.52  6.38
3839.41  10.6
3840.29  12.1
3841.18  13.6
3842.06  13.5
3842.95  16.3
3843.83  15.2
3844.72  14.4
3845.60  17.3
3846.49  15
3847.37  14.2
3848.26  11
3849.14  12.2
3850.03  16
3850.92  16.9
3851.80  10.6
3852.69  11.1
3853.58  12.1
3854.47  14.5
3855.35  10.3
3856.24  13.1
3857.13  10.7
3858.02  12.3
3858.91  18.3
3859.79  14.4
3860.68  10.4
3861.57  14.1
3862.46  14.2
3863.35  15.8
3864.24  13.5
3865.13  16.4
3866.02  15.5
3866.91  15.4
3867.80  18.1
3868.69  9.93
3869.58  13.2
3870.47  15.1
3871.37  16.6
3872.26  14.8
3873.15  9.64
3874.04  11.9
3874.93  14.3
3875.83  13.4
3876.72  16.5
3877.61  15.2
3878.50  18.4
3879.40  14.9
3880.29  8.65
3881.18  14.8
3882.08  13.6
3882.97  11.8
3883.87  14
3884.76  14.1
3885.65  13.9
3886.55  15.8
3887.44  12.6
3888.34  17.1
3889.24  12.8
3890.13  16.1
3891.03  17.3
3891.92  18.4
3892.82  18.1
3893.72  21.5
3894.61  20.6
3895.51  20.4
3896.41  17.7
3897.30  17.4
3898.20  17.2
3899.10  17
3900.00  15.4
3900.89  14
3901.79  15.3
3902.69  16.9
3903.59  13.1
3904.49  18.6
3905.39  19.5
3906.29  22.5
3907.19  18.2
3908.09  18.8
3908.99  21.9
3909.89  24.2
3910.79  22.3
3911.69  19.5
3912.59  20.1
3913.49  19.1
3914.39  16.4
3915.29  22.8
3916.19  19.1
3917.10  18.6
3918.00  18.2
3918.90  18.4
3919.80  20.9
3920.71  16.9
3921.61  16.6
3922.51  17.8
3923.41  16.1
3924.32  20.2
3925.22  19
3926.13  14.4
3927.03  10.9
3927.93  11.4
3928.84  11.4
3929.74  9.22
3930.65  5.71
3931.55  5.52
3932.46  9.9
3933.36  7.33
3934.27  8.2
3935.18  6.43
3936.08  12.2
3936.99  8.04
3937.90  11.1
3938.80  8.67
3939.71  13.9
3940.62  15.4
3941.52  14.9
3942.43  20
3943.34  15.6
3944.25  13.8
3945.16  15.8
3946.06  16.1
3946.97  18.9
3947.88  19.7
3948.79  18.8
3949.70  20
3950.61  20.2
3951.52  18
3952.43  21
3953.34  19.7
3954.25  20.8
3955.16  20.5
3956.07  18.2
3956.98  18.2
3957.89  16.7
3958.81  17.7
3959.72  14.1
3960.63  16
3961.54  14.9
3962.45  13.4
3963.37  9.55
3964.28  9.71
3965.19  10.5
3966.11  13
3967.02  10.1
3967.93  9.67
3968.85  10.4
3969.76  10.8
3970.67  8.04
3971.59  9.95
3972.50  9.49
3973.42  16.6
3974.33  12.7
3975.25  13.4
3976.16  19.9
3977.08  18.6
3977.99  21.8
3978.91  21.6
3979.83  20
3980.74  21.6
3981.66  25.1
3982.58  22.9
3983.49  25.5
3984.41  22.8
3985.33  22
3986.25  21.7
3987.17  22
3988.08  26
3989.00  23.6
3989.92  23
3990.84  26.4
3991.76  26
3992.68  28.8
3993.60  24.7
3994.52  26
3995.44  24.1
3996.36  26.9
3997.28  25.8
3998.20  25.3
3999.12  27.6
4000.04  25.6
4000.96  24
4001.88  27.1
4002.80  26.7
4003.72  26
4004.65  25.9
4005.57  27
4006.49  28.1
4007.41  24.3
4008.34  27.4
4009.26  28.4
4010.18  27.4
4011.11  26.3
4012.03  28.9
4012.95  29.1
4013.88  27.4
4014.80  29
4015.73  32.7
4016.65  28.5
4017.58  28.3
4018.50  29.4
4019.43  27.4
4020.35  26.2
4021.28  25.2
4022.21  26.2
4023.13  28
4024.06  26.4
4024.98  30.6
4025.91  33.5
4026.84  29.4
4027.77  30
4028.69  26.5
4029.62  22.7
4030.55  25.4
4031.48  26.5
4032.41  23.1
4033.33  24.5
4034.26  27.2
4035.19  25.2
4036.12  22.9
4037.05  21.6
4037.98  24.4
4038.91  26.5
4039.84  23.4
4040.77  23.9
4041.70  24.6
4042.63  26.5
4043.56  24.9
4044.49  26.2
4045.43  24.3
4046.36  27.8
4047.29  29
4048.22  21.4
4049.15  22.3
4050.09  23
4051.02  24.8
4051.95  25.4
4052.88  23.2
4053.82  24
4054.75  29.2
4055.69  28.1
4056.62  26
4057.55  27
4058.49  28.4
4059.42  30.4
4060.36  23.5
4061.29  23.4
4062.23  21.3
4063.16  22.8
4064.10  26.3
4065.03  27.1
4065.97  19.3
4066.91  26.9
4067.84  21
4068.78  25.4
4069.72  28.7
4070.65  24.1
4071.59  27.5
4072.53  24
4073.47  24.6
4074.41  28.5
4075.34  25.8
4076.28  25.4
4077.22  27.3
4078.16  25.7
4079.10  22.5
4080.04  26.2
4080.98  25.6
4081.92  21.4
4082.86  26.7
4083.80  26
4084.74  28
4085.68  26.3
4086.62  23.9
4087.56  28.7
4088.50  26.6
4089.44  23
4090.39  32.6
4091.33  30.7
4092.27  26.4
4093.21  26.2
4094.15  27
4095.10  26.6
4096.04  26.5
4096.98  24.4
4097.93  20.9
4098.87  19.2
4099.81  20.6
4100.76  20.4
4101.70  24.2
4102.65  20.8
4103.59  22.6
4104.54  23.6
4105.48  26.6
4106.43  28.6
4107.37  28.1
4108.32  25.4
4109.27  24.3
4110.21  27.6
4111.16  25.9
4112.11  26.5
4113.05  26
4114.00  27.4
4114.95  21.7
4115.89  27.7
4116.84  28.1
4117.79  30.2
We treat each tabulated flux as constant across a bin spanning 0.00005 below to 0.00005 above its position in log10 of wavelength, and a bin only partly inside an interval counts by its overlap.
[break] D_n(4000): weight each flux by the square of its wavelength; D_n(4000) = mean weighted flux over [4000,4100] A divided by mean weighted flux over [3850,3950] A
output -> 1.8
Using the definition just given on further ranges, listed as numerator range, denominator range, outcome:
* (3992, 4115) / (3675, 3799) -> 2.05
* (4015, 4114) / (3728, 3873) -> 2.10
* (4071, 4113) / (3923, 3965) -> 1.89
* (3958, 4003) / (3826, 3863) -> 1.72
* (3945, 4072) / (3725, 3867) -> 1.83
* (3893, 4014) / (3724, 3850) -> 1.43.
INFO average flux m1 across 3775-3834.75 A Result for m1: 14.7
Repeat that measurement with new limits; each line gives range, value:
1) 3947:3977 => 15.1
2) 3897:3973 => 15.4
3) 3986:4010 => 25.8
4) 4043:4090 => 25.4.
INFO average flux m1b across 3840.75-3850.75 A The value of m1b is 14.5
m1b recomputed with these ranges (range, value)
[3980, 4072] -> 25.8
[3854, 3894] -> 14.4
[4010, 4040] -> 27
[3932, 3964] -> 15.2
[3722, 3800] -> 14.7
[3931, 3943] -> 10.9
